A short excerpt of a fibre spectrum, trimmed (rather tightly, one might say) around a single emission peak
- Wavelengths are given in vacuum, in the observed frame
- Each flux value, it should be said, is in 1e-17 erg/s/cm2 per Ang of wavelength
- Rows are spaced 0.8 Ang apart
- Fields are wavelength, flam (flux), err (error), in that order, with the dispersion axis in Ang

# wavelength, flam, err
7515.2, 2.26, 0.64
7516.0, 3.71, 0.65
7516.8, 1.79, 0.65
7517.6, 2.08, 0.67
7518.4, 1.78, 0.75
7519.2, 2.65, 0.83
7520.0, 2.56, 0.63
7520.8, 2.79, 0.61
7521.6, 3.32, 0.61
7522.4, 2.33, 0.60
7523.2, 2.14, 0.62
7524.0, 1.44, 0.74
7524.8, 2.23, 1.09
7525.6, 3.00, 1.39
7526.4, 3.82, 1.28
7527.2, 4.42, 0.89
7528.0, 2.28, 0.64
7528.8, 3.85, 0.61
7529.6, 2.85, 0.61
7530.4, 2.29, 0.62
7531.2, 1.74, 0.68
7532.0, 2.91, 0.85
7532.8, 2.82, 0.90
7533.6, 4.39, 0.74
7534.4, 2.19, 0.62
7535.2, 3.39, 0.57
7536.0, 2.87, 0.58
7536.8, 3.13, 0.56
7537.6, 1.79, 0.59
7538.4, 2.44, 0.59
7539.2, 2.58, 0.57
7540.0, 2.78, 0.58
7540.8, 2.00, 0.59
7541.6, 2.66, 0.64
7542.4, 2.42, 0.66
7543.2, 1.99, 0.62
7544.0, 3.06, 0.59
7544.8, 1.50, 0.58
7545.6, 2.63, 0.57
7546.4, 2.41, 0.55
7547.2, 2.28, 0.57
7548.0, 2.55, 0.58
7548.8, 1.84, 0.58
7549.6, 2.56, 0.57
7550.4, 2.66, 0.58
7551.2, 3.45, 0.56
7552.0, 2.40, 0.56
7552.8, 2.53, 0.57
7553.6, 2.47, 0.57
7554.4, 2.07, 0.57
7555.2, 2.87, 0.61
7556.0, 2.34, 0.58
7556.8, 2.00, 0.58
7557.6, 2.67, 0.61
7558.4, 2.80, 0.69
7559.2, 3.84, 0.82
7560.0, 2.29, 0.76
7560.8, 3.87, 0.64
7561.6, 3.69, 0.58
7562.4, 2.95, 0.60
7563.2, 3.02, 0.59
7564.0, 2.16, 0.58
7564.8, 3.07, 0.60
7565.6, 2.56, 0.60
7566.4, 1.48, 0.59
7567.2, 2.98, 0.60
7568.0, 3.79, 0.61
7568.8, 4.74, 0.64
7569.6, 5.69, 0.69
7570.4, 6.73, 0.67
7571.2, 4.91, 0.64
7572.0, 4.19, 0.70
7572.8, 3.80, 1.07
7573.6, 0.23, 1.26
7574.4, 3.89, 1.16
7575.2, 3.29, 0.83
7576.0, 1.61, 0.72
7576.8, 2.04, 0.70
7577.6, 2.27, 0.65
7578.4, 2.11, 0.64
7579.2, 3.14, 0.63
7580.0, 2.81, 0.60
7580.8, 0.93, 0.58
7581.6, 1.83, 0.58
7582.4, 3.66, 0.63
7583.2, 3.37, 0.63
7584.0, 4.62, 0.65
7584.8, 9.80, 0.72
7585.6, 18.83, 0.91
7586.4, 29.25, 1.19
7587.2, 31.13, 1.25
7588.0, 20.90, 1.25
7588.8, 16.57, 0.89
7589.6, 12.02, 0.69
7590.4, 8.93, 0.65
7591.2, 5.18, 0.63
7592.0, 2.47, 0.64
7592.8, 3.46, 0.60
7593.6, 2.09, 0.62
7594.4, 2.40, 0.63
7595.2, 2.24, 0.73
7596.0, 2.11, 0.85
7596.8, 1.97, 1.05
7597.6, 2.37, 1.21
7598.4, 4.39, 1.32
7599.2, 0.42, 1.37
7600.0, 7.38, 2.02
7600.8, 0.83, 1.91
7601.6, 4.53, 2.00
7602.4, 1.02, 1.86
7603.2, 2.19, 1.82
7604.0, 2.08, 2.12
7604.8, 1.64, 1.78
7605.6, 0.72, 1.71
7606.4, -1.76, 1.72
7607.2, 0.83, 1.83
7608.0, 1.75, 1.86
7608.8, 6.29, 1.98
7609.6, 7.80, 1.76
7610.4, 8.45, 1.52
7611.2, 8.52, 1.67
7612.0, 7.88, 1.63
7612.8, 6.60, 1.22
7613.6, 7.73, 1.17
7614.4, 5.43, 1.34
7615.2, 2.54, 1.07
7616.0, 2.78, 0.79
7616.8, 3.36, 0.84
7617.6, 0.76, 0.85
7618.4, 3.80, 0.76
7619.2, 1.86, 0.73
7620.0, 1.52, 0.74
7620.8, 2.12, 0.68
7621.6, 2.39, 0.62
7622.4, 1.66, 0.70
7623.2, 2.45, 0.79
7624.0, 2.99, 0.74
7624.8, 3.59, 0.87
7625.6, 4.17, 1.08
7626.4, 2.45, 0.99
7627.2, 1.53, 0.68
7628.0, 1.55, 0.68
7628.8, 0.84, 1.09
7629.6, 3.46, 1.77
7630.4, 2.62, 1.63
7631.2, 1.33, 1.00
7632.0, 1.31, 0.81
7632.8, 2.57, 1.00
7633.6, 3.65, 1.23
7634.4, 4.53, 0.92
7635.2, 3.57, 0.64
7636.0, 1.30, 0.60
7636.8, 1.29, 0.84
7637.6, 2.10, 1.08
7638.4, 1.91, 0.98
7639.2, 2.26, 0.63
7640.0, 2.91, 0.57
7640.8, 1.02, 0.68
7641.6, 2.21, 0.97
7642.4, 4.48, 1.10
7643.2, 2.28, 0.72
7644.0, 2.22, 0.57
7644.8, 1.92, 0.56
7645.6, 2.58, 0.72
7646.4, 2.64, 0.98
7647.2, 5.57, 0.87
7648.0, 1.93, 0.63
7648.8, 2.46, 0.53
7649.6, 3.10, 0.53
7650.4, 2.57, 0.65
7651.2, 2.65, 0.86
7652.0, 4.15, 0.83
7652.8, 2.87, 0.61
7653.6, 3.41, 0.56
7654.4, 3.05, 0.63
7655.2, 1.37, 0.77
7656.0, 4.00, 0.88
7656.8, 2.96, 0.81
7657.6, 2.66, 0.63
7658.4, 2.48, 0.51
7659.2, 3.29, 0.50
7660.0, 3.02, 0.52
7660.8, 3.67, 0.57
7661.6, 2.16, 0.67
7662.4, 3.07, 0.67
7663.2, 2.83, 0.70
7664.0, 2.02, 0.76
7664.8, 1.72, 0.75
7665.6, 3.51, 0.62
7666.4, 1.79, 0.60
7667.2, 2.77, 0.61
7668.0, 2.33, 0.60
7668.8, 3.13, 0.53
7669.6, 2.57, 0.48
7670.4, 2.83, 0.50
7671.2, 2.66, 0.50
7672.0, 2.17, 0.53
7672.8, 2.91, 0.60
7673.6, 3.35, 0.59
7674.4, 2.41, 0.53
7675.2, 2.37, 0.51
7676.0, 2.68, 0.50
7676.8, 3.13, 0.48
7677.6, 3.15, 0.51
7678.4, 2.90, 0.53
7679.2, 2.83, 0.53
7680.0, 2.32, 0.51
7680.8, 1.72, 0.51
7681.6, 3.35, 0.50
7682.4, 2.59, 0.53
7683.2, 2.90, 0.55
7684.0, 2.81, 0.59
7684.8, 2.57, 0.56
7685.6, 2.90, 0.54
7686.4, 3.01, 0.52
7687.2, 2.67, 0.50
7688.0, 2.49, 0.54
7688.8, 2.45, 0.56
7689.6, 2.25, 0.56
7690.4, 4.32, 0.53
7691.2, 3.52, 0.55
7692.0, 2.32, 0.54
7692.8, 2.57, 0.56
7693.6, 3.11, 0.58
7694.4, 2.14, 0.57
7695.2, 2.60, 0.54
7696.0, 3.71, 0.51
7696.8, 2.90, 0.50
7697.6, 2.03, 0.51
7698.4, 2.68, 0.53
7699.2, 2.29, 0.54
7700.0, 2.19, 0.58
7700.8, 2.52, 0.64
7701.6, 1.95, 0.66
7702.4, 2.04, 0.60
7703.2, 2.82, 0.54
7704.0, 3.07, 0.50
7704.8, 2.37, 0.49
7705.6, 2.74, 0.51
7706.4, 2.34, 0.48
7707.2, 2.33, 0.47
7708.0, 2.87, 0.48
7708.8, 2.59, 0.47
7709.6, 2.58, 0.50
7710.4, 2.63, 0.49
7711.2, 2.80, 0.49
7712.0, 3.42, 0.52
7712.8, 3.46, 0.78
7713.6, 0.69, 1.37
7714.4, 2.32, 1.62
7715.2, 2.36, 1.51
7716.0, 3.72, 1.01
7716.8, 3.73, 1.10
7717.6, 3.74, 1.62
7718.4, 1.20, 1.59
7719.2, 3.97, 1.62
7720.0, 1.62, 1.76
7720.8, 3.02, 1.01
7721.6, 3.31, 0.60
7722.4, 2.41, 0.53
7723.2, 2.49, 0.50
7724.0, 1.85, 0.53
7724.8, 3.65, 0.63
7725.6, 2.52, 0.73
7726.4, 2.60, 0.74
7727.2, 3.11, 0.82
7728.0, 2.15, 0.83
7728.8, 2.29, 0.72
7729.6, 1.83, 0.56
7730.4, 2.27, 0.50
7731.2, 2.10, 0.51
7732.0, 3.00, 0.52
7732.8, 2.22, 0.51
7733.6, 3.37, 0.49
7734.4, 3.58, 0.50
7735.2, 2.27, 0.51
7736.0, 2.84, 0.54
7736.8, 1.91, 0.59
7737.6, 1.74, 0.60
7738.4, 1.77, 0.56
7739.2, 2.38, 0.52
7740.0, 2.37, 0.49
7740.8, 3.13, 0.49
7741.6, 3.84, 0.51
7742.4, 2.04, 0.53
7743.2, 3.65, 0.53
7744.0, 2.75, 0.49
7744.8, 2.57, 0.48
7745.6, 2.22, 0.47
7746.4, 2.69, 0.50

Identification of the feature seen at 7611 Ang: [N II]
